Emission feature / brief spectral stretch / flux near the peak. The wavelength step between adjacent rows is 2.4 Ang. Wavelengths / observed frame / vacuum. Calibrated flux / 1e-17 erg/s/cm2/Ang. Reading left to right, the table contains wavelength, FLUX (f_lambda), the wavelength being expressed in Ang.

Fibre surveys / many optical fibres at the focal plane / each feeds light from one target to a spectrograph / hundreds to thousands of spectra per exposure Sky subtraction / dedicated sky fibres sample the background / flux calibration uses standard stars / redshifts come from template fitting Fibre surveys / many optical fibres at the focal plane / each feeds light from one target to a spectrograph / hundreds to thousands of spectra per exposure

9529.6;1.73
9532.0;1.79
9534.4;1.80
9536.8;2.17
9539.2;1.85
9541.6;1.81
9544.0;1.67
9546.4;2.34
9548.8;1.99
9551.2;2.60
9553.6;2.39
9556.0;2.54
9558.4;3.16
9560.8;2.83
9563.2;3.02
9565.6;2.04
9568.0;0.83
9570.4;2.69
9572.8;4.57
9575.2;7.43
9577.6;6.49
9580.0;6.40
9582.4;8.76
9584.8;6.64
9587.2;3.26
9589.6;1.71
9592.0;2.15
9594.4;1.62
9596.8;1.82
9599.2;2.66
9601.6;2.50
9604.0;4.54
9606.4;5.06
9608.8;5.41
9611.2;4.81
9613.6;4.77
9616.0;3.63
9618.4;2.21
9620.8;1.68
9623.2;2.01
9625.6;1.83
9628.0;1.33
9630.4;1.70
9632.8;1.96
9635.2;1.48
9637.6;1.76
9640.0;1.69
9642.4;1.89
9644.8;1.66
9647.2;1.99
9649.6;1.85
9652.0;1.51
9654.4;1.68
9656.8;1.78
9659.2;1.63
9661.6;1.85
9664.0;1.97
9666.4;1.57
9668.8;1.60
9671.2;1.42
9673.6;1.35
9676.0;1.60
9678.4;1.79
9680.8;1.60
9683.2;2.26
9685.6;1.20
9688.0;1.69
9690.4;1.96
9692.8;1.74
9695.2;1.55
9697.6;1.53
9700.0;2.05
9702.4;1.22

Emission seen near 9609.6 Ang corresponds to [N II] 6583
